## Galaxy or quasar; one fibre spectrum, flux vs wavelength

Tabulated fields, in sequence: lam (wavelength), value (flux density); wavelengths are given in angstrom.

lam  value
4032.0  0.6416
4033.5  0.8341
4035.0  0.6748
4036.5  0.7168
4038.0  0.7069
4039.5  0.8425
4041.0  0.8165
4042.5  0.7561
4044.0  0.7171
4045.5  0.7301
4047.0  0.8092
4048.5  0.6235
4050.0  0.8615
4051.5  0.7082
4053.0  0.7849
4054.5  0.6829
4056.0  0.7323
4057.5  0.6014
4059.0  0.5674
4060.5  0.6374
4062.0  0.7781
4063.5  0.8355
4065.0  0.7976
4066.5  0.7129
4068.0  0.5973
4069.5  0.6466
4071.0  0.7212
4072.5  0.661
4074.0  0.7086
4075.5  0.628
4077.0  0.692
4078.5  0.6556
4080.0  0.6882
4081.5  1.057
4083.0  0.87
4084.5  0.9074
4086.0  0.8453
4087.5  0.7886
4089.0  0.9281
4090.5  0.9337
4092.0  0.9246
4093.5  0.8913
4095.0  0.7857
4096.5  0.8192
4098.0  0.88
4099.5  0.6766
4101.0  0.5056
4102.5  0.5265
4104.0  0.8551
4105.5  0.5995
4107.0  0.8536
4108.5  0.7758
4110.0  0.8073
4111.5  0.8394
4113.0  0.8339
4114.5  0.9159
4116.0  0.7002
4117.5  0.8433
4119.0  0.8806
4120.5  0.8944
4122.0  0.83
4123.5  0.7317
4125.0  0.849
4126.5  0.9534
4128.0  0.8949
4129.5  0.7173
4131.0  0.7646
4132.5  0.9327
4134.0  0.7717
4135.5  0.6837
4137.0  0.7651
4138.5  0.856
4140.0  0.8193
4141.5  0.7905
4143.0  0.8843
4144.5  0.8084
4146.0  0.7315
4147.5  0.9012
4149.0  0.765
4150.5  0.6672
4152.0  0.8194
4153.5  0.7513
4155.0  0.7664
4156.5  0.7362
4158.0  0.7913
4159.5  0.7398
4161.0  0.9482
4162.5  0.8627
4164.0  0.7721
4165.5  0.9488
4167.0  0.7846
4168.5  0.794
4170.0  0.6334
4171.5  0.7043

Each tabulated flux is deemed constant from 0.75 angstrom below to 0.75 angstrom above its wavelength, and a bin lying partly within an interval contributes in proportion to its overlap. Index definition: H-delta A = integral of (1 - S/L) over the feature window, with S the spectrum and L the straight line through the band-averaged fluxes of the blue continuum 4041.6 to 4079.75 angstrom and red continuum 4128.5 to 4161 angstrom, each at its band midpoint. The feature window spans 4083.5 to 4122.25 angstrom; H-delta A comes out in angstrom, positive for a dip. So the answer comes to -3.2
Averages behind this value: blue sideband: 0.706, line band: 0.809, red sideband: 0.789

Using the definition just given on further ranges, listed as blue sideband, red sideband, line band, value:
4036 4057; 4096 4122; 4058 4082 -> 1.7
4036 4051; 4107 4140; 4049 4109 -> 2.6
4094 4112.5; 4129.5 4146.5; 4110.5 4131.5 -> -1.6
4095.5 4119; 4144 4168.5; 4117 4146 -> -1.5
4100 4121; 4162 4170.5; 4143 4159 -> 0.3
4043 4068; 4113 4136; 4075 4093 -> -1.5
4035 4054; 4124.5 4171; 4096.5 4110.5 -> 1.0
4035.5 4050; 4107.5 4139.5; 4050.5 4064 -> 1.1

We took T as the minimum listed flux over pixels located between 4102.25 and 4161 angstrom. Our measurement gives 0.5265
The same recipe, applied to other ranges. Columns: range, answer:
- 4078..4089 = 0.6556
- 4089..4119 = 0.5056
